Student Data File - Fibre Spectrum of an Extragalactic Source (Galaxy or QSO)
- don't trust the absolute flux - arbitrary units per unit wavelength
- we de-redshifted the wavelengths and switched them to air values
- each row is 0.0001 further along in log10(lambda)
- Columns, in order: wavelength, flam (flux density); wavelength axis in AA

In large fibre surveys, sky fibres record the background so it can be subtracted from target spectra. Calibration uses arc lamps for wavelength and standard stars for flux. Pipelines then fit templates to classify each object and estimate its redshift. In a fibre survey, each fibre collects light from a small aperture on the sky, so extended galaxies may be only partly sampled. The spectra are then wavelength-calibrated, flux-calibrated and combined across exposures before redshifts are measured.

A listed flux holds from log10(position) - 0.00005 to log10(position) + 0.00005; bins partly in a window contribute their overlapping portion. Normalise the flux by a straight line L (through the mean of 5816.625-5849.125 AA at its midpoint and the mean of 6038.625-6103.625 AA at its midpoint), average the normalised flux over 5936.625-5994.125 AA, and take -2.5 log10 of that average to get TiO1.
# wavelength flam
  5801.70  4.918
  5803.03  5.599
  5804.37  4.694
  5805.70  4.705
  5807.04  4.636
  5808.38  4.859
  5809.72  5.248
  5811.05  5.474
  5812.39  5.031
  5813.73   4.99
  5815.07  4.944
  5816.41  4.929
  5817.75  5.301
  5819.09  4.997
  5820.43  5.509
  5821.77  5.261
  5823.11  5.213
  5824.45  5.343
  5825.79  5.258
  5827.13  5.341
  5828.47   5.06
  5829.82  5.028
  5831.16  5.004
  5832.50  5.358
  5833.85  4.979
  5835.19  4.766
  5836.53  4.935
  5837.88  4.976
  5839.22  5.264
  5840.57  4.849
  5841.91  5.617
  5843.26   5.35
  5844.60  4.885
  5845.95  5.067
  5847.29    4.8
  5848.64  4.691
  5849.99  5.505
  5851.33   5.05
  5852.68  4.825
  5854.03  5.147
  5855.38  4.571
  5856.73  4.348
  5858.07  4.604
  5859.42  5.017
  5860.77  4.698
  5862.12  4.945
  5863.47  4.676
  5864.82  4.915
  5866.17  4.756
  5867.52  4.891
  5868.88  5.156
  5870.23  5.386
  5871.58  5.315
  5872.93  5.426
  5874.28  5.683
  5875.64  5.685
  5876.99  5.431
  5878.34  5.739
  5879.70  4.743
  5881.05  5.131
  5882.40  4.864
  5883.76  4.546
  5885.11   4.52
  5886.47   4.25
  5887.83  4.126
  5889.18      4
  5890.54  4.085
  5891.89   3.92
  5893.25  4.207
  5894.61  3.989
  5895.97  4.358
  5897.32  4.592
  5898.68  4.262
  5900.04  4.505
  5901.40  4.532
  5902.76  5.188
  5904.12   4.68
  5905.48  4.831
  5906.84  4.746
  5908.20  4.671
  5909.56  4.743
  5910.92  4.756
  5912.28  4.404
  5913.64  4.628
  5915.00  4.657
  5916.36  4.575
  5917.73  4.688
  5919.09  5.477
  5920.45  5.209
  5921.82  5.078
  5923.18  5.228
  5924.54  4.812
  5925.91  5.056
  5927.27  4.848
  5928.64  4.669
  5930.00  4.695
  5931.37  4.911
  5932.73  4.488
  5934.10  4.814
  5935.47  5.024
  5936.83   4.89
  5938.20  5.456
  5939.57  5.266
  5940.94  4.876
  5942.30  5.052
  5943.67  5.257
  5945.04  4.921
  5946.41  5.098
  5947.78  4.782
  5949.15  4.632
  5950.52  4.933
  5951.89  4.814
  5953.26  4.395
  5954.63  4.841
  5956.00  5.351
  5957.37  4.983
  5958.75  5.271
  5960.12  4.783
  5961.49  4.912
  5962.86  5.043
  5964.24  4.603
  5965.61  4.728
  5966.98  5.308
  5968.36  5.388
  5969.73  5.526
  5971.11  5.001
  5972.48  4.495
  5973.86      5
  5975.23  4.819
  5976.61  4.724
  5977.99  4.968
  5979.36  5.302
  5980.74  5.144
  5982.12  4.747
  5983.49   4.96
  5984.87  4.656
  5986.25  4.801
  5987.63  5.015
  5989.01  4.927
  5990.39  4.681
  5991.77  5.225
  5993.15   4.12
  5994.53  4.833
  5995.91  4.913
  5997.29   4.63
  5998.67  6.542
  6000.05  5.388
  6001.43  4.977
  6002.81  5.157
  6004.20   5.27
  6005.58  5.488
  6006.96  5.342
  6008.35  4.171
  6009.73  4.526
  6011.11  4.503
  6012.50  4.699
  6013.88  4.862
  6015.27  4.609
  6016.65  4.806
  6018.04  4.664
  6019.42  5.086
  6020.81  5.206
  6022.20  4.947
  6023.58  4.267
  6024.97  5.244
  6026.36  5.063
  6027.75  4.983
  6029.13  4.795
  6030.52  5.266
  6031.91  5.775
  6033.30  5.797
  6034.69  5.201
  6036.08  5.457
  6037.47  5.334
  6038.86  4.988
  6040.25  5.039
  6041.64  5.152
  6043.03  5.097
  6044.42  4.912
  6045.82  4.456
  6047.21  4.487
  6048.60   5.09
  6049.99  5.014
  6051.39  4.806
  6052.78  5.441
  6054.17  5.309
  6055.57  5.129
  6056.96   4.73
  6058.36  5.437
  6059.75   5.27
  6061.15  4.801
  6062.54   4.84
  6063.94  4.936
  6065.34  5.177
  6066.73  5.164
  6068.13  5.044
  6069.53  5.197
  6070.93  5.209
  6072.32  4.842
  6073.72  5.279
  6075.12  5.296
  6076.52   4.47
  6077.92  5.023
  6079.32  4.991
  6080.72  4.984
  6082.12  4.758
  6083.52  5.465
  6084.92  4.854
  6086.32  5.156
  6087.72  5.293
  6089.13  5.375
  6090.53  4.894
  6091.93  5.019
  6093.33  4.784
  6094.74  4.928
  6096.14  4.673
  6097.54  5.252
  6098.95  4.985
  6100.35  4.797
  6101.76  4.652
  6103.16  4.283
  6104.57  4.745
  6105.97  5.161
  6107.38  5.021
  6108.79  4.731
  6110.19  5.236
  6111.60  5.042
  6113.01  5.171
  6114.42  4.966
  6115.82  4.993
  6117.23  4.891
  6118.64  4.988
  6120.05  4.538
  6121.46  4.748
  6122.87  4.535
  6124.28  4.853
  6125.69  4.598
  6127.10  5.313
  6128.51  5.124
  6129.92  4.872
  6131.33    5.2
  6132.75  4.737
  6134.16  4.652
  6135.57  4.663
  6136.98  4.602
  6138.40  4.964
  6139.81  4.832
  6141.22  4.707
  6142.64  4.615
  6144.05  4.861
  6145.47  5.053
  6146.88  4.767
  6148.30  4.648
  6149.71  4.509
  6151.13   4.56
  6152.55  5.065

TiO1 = 0.02 mag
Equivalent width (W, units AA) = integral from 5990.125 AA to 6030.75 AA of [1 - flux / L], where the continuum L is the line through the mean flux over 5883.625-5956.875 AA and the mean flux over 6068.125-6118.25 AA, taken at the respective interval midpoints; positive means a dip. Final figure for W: -0.7 AA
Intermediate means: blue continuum 4.73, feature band 4.94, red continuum 4.98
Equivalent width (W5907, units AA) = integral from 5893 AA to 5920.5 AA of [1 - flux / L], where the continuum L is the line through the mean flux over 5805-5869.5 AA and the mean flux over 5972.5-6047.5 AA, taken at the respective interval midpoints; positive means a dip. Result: 1.9 AA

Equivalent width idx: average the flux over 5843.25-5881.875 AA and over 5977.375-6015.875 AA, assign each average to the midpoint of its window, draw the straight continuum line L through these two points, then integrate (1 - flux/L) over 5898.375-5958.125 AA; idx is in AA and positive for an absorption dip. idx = 1.6 AA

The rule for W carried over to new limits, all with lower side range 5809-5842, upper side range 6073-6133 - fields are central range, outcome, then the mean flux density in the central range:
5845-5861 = 0.8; 4.87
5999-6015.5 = 0.2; 4.96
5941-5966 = 0.7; 4.91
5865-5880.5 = -0.5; 5.28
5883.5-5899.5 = 2.7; 4.23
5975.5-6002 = 0.3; 4.97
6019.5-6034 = -0.4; 5.13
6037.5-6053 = 0.1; 4.95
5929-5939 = 0.3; 4.89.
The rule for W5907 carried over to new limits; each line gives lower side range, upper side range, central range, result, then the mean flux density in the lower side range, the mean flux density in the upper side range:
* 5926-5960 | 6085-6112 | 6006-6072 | -0.9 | 4.93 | 4.95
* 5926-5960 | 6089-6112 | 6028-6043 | -1.1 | 4.93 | 4.9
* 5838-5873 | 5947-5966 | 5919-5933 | -0.1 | 4.98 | 4.87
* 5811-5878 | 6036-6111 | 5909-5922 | 0.6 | 5.08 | 5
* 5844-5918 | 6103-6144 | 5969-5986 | -0.5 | 4.77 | 4.86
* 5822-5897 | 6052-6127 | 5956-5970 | -0.3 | 4.91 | 4.98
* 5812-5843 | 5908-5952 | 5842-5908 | 2.8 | 5.13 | 4.9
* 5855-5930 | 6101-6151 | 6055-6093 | -1.9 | 4.78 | 4.83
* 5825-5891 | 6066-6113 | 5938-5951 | -0.1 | 4.97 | 4.99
